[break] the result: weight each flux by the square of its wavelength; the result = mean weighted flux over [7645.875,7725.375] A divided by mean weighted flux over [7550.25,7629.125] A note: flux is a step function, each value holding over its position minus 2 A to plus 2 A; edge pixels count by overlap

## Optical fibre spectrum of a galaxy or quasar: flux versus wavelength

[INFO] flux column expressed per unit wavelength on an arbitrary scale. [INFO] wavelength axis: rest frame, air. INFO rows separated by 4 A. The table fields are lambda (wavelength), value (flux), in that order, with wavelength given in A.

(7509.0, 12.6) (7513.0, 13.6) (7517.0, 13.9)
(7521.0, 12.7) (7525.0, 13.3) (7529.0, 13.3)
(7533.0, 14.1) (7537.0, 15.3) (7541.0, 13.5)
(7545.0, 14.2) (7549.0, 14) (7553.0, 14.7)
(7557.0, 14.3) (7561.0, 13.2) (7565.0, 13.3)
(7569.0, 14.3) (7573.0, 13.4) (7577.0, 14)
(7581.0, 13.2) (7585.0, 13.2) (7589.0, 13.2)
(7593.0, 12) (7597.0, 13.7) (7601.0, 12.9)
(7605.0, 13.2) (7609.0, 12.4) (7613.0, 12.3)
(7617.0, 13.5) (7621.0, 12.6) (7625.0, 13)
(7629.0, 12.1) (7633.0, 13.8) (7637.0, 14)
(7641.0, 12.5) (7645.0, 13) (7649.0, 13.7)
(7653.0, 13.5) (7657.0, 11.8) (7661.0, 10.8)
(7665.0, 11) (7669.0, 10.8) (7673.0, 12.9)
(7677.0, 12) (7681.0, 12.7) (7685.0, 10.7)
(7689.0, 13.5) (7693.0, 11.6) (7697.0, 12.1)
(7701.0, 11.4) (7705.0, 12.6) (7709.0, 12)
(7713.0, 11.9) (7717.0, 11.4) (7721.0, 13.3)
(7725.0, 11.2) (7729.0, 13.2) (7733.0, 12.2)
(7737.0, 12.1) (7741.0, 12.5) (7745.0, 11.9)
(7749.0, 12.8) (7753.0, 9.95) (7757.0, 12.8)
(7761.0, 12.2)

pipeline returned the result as 0.93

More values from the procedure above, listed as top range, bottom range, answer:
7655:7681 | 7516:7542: 0.88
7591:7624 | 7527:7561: 0.92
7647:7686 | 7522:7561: 0.89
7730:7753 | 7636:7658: 0.95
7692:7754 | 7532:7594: 0.91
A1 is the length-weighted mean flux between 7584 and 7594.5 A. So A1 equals 12.8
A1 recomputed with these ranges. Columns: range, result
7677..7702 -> 12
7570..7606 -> 13.2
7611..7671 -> 12.6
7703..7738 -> 12.2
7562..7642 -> 13.1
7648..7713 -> 12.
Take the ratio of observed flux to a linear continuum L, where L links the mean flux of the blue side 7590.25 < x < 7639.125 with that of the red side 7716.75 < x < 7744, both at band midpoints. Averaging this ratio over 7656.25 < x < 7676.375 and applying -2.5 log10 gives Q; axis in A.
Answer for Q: 0.11 mag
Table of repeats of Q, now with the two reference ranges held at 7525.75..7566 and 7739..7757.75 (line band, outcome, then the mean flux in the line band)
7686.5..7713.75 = 0.02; 12.1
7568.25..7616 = 0.03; 13.1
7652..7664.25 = 0.09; 11.8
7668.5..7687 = 0.07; 11.9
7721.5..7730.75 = -0.02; 12.4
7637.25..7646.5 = 0.00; 13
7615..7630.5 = 0.03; 12.8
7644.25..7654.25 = -0.04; 13.4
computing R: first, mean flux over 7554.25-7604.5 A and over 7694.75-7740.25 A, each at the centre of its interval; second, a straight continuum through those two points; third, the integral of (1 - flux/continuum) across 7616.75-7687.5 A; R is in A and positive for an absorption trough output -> 1.6 A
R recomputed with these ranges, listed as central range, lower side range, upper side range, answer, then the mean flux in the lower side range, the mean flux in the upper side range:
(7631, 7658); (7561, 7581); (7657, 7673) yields -3.4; 13.6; 11.2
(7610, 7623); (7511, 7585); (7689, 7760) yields 0.4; 13.8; 12.1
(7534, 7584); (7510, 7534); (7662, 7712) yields -3.3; 13.4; 11.9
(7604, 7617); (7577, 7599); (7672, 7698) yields 0.2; 13.1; 12.2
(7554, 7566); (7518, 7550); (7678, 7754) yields -0.1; 13.8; 12.1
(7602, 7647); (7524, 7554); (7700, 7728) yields 0.4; 14.1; 12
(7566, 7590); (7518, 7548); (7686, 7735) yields -0.3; 13.8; 12.2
